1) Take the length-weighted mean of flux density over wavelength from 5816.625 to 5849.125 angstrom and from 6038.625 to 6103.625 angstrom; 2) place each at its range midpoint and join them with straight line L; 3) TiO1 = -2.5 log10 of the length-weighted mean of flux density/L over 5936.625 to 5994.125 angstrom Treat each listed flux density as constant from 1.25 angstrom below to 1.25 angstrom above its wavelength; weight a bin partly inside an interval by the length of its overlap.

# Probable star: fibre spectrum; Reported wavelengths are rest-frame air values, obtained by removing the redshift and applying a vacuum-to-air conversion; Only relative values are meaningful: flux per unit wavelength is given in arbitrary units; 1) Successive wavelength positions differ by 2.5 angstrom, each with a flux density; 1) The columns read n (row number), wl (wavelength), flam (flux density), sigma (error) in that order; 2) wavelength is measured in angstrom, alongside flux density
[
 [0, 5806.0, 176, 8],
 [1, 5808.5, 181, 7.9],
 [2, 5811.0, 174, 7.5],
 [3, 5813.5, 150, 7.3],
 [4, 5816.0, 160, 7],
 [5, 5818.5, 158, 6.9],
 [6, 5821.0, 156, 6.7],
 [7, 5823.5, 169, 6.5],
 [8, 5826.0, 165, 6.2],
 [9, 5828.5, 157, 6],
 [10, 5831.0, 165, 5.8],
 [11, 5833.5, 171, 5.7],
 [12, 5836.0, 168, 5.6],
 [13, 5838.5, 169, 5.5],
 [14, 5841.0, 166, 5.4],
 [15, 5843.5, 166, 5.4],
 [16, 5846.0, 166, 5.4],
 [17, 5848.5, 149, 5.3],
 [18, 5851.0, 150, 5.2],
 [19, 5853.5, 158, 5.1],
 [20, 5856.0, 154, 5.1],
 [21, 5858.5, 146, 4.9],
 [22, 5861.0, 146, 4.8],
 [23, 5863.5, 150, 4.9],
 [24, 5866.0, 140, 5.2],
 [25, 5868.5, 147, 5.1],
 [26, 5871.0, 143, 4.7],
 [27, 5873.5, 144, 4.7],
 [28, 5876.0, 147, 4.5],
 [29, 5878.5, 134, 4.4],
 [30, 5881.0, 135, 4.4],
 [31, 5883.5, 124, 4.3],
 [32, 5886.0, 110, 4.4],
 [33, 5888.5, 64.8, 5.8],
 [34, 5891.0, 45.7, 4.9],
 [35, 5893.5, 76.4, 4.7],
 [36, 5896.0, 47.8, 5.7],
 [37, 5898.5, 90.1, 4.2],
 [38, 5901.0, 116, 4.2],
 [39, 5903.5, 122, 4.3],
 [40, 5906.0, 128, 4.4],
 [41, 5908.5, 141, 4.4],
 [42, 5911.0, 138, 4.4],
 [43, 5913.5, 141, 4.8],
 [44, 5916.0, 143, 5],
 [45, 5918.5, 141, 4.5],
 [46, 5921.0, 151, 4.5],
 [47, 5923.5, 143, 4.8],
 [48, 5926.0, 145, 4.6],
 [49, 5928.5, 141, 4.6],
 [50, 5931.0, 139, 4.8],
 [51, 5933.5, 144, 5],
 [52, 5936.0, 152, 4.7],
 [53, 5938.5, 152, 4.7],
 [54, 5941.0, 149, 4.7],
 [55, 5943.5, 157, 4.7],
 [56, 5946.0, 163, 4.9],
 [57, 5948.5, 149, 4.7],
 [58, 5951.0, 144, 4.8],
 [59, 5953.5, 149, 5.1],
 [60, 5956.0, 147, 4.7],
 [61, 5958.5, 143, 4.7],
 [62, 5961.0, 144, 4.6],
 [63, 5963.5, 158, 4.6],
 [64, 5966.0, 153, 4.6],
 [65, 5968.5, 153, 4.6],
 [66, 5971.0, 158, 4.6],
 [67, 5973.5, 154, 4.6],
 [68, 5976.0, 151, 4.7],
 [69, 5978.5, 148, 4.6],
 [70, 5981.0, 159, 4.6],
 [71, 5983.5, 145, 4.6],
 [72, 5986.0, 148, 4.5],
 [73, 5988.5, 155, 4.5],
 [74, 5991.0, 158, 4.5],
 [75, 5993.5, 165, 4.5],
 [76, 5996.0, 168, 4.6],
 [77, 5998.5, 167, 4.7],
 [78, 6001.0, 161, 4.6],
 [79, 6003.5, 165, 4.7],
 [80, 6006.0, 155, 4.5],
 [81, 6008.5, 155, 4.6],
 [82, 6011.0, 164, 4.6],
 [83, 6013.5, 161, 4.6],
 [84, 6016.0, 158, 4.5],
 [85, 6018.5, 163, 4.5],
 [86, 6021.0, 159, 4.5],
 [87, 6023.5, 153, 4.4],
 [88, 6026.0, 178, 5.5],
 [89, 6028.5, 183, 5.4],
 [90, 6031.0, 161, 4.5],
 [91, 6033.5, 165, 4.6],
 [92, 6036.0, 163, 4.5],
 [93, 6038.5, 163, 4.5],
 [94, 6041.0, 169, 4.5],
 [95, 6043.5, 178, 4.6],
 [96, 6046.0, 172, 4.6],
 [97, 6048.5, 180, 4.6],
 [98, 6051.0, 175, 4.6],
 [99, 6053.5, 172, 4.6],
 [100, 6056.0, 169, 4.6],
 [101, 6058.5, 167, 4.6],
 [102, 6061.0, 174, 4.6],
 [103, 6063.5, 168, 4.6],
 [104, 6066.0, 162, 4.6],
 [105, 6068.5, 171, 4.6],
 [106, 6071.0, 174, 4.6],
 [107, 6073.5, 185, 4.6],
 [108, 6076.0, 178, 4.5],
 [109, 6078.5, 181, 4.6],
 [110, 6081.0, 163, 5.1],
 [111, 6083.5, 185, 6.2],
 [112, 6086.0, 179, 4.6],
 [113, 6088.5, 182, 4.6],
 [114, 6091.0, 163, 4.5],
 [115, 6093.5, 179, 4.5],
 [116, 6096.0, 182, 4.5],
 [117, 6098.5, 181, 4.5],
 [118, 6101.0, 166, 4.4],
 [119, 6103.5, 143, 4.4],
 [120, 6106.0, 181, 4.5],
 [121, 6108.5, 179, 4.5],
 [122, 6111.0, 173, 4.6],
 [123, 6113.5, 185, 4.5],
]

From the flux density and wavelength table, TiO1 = 0.11 mag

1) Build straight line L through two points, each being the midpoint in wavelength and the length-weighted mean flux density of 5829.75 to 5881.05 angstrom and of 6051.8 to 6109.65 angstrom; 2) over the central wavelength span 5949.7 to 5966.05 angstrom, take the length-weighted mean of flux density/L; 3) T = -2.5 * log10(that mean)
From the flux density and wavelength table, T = 0.10 mag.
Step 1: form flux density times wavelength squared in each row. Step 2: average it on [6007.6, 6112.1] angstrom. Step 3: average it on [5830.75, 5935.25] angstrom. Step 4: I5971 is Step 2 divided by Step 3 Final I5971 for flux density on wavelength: 1.33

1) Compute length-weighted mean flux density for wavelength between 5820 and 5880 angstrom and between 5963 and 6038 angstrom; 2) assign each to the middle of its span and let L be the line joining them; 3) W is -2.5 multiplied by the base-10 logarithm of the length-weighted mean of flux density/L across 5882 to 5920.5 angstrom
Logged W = 0.39 mag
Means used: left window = 155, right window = 160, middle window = 110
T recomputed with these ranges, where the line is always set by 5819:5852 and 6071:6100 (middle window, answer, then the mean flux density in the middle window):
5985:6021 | 0.08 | 160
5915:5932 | 0.17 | 143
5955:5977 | 0.13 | 151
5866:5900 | 0.45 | 110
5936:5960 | 0.13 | 150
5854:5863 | 0.10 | 150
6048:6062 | 0.02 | 172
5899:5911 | 0.31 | 126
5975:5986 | 0.14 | 150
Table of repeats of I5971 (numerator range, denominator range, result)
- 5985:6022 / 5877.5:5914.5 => 1.55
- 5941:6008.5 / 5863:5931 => 1.28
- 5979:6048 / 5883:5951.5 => 1.32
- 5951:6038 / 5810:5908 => 1.19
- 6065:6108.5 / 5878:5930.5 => 1.57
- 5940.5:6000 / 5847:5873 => 1.08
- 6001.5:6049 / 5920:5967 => 1.14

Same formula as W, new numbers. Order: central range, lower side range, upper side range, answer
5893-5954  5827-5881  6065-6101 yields 0.19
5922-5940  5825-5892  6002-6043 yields 0.05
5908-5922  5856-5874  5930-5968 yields 0.04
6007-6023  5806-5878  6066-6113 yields 0.07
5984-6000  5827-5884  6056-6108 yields 0.04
